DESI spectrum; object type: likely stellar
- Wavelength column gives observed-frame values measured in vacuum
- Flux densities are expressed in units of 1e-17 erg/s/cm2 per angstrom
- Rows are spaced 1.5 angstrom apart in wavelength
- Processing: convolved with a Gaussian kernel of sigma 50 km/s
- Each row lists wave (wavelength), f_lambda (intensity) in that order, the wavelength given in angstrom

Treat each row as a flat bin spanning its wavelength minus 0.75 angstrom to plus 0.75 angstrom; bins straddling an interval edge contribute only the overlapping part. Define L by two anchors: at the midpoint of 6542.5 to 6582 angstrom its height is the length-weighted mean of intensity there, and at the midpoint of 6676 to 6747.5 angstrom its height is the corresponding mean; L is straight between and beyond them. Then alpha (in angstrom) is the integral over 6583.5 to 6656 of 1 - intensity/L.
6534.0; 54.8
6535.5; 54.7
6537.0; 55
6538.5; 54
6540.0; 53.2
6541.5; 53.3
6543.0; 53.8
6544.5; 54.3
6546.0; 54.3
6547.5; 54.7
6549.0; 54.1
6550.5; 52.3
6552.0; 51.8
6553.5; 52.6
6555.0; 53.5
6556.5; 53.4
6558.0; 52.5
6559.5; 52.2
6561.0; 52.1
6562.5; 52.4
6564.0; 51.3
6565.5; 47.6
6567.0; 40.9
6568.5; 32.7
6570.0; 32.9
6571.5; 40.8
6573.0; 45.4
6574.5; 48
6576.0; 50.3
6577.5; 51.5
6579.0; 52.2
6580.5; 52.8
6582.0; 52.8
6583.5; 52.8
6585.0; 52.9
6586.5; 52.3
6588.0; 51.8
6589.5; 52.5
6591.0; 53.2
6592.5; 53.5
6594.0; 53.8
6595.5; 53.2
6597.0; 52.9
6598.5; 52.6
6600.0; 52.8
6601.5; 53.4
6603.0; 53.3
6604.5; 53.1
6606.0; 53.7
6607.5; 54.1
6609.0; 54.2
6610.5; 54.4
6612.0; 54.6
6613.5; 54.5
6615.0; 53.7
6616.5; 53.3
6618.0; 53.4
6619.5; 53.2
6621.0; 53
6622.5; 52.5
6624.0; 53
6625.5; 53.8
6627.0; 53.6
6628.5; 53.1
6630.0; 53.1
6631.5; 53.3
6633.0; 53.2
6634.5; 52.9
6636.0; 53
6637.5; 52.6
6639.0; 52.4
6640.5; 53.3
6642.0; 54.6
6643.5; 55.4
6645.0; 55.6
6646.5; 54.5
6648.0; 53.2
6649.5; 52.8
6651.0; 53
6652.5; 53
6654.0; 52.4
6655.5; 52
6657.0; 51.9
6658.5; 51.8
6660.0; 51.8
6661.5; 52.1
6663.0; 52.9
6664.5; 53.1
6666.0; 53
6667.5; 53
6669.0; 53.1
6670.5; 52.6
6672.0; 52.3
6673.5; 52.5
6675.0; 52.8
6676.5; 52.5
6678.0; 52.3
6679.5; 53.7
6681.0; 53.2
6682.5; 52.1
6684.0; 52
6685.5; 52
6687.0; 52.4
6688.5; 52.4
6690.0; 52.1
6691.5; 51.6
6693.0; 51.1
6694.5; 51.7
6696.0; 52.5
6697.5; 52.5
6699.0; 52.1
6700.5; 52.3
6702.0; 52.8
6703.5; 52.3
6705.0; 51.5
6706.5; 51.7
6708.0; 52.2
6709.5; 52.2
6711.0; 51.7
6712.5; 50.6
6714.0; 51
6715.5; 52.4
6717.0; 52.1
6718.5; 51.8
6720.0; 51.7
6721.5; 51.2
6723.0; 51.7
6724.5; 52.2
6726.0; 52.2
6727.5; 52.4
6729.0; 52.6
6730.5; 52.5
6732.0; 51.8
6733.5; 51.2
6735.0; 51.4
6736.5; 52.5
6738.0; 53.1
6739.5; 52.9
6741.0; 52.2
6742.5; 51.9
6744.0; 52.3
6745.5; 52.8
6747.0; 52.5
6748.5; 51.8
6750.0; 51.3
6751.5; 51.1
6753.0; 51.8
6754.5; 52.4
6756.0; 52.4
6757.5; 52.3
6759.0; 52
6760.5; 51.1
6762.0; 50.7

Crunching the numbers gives -3.9 angstrom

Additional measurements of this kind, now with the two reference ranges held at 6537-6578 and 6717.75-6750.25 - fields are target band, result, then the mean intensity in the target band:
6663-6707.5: -0.8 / 52.4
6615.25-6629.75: -0.7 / 53.2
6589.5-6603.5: -0.8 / 53.1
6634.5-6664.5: -1.2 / 53.1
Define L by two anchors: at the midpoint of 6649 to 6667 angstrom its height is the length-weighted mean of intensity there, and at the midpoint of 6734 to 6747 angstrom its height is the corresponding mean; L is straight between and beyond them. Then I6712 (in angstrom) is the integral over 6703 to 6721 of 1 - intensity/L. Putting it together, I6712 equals 0.2 angstrom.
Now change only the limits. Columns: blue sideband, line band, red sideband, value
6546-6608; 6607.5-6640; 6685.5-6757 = -1.38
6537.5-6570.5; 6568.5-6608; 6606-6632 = 1.12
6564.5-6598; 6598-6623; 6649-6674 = -1.62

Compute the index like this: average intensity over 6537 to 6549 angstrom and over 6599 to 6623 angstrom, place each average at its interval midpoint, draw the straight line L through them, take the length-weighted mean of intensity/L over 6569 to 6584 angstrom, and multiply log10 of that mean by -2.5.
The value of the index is 0.13 mag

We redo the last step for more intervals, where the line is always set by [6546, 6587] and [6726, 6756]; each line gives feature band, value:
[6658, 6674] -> -0.03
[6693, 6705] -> -0.01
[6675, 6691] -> -0.02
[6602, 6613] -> -0.08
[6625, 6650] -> -0.06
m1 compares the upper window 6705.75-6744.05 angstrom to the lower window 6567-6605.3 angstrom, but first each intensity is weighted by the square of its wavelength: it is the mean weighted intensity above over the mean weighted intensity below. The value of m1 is 1.1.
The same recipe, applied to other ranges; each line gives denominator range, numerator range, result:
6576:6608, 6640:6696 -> 1.02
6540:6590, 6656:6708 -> 1.08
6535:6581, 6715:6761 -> 1.09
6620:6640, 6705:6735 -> 1.00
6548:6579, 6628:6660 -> 1.12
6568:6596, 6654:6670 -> 1.09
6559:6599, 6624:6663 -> 1.09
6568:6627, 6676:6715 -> 1.04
